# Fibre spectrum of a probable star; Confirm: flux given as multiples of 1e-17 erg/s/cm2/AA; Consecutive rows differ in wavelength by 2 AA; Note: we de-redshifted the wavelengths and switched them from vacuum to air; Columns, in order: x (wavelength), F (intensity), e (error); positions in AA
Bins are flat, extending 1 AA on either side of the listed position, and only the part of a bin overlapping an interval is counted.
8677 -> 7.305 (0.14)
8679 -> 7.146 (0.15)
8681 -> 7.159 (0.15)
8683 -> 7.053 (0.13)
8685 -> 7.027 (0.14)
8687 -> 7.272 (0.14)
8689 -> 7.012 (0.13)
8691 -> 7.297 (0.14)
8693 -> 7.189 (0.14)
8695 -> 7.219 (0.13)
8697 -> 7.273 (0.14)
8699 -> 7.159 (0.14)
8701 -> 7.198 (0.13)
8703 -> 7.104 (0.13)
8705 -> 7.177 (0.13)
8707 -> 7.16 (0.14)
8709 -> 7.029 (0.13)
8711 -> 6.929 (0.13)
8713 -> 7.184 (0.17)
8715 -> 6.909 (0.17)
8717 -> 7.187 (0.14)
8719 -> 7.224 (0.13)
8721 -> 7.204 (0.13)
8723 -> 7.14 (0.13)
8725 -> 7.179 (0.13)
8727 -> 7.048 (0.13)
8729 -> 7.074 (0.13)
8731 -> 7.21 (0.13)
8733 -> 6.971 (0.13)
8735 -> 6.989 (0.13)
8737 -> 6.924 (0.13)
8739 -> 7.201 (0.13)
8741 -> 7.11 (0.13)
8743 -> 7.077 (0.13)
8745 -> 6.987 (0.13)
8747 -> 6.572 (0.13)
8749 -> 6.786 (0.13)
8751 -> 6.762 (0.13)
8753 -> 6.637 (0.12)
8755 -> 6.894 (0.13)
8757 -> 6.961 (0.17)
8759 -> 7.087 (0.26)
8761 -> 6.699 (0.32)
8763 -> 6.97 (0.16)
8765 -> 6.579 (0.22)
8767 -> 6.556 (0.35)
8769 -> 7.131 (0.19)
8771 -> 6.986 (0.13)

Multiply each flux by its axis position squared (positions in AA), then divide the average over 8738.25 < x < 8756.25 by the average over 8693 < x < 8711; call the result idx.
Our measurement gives 0.97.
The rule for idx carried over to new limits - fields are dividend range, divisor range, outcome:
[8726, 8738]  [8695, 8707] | 0.99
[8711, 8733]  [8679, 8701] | 1.00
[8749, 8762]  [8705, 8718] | 0.98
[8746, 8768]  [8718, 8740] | 0.96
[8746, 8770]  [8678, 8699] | 0.96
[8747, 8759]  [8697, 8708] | 0.96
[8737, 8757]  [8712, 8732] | 0.97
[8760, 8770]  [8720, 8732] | 0.96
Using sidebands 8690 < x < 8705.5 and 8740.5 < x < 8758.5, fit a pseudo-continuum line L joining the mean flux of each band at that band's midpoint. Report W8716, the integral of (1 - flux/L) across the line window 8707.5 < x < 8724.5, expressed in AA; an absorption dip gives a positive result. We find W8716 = -0.1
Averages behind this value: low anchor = 7.2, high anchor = 6.86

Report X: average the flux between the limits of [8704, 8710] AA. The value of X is 7.12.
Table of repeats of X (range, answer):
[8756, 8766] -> 6.86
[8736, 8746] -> 7.06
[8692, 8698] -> 7.23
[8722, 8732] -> 7.13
